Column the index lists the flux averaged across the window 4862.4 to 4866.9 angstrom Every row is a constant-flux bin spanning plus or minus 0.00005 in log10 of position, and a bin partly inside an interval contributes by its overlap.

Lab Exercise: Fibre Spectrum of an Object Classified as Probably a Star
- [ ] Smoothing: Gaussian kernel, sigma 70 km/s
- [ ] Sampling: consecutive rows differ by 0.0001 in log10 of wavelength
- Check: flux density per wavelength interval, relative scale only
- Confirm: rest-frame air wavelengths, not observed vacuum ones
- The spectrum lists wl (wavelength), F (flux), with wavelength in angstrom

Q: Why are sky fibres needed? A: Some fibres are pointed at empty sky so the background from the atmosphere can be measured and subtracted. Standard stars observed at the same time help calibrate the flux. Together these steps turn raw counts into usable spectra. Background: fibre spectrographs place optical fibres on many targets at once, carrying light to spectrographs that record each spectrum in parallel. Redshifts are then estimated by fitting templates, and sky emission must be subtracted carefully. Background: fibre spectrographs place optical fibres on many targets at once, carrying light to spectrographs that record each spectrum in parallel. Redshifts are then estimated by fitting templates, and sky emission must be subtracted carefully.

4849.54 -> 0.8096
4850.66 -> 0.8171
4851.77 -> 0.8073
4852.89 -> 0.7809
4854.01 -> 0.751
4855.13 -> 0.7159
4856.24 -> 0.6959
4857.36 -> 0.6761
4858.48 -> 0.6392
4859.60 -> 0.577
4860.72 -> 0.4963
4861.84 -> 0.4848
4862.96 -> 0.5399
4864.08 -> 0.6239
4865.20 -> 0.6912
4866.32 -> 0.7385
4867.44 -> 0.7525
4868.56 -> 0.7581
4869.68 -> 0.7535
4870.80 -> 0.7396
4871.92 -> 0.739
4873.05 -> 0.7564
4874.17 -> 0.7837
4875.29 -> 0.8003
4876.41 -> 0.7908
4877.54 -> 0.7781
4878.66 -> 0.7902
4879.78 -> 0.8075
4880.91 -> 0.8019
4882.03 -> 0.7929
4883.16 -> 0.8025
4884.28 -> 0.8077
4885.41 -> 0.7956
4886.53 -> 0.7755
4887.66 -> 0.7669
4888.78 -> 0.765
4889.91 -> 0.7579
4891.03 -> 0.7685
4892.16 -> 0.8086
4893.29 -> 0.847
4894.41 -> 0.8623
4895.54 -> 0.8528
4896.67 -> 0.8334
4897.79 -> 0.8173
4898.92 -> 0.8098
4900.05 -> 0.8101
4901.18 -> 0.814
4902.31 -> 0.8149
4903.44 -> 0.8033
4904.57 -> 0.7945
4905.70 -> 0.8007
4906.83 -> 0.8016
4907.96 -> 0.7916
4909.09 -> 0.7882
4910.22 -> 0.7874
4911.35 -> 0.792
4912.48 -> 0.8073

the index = 0.649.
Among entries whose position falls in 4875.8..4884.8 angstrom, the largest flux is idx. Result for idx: 0.8077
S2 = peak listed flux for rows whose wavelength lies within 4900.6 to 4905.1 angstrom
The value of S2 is 0.8149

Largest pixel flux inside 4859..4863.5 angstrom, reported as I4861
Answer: 0.577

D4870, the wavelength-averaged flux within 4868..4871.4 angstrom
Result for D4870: 0.751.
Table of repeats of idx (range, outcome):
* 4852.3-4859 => 0.7809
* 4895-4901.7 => 0.8528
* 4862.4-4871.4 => 0.7581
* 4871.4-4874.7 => 0.7837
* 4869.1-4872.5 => 0.7535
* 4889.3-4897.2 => 0.8623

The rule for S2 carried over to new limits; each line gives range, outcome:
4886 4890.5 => 0.7755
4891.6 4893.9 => 0.847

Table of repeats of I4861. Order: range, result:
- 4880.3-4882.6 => 0.8019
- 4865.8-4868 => 0.7525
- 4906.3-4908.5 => 0.8016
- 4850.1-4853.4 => 0.8171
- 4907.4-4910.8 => 0.7916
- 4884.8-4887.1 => 0.7956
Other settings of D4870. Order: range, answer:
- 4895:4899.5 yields 0.828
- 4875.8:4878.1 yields 0.784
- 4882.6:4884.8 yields 0.807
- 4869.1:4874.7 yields 0.754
